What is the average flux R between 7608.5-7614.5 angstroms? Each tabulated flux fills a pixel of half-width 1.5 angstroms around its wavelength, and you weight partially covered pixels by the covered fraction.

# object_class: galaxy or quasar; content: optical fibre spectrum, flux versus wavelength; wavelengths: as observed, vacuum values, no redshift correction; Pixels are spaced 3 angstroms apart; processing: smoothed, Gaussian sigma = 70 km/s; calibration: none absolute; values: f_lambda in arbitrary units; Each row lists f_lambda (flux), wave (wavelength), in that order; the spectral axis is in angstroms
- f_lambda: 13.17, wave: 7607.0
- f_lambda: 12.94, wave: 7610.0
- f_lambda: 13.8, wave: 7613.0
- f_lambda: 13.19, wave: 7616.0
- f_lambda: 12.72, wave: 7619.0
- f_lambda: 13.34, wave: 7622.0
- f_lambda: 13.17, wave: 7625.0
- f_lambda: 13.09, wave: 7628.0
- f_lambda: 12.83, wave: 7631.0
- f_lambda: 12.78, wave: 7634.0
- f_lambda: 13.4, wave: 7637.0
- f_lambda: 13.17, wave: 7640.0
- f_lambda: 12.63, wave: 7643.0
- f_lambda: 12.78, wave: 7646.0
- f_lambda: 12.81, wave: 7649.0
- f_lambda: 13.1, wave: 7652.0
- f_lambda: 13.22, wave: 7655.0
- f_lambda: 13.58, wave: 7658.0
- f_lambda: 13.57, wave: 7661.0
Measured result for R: 13.4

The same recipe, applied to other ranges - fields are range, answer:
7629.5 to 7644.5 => 13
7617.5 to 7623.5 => 13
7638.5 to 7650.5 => 12.8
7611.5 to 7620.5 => 13.2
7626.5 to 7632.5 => 13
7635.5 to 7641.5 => 13.3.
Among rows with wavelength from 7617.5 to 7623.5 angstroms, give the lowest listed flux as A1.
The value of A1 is 12.72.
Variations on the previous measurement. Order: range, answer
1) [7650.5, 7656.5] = 13.1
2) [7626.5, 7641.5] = 12.78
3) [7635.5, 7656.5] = 12.63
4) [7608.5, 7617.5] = 12.94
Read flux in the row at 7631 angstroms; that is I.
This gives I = 12.83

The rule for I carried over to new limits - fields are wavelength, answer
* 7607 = 13.17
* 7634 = 12.78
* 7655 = 13.22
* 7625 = 13.17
